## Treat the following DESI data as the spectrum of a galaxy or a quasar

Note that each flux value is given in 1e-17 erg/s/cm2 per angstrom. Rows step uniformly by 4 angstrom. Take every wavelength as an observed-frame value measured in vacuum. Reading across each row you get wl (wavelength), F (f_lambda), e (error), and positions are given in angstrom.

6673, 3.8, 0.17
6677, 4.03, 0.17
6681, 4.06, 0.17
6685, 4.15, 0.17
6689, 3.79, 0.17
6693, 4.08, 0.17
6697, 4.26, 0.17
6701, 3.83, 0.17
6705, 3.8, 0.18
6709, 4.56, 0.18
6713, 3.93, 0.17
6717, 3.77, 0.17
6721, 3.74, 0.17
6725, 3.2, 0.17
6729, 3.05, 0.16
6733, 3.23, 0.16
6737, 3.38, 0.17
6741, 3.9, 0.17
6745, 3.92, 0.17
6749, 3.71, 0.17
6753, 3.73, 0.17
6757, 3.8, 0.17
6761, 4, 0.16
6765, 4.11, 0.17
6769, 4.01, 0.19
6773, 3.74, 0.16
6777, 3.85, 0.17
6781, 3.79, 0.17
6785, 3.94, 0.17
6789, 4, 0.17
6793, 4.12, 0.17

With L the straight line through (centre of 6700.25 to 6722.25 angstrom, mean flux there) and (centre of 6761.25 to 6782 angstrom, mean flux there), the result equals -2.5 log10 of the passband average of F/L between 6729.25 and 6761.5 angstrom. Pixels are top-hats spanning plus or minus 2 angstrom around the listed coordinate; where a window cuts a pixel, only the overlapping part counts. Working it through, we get 0.08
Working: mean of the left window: 3.95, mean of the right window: 3.91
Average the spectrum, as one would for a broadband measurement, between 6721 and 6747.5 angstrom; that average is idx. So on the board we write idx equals 3.47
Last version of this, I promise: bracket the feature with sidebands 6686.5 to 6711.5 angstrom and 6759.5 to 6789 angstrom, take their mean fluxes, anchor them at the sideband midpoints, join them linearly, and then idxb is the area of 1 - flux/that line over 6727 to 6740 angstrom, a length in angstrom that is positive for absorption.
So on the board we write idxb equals 2.3 angstrom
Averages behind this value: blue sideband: 4.05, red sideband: 3.92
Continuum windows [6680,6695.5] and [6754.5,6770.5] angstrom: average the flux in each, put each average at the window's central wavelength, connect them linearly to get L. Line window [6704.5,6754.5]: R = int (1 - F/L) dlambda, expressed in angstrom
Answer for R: 3.9 angstrom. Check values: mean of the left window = 4.03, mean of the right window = 3.97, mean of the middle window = 3.68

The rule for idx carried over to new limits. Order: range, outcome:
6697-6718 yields 4.01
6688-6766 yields 3.79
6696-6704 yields 3.99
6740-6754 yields 3.81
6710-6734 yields 3.54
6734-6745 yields 3.65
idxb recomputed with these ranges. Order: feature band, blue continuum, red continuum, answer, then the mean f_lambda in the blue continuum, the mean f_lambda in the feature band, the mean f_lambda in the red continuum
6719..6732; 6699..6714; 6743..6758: 2.0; 4.04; 3.32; 3.79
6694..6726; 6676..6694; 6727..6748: -1.2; 4.02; 3.91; 3.51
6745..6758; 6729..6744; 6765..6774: -0.3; 3.47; 3.77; 3.94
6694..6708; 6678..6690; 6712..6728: -0.7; 4.02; 4.01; 3.61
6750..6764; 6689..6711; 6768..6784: 0.2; 4.08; 3.85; 3.84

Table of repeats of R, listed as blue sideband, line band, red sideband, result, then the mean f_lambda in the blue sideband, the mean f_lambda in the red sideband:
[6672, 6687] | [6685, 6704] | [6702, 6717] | 0.2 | 4.02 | 4.04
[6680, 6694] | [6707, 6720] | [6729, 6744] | -1.2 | 4.01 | 3.47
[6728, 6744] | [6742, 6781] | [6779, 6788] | -2.1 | 3.44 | 3.88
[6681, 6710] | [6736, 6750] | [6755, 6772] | 0.8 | 4.05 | 3.97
